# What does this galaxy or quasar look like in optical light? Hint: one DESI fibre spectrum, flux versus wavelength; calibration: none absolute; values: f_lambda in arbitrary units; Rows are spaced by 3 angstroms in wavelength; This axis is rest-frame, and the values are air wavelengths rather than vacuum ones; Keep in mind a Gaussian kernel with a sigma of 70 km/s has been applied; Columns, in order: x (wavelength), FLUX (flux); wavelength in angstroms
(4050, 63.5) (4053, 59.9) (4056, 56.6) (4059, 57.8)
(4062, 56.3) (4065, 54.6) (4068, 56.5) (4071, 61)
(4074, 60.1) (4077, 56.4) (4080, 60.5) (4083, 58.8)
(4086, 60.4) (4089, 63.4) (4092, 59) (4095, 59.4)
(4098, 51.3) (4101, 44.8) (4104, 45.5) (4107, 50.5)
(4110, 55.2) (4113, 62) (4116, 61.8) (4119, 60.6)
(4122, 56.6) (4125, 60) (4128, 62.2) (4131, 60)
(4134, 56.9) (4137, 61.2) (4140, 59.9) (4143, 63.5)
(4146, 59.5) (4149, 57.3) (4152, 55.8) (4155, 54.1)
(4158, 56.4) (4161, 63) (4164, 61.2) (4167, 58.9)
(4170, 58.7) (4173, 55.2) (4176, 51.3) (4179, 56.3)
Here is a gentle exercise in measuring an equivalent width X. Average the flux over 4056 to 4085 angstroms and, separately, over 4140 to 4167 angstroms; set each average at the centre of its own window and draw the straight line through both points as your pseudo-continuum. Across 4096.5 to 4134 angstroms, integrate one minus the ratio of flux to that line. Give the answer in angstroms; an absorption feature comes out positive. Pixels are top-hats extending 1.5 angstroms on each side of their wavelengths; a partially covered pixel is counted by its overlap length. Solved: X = 1.6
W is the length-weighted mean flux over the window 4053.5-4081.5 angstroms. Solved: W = 57.8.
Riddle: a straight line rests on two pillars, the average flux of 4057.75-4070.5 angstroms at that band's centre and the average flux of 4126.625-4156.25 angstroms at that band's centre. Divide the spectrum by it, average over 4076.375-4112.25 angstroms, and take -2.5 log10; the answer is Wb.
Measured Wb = 0.04 mag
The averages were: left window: 56.6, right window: 59.1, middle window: 55.5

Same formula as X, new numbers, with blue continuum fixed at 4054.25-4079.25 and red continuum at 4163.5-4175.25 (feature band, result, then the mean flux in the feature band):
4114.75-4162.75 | -1.3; 59.3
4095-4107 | 1.8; 49.1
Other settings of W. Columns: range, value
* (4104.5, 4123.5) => 57.1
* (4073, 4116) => 56.4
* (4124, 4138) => 60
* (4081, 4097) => 59.9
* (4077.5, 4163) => 57.8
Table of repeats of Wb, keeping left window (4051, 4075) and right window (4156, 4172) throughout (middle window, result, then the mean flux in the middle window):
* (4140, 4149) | -0.03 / 60.5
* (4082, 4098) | -0.02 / 59.4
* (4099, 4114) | 0.14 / 51.2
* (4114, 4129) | -0.03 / 60.2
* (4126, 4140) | -0.02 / 60.1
